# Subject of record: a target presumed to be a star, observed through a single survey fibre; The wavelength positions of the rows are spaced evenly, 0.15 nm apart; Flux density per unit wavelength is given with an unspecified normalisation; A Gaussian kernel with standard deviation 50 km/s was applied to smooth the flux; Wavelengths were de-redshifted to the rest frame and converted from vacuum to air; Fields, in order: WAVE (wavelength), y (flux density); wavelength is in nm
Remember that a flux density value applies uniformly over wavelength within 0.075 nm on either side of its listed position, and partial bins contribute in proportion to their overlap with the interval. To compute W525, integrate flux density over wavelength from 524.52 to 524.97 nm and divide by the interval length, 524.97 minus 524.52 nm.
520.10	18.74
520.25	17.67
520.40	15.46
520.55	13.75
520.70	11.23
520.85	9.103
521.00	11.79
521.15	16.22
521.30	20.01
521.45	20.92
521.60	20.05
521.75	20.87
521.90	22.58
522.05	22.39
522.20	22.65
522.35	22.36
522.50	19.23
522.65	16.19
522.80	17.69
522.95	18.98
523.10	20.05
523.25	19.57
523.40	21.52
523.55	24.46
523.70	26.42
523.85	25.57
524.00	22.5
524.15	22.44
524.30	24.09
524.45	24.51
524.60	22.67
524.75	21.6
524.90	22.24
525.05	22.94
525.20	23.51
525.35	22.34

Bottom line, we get 22.2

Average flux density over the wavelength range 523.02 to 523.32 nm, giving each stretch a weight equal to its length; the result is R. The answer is 19.8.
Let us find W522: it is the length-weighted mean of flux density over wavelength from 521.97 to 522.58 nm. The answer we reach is 21.6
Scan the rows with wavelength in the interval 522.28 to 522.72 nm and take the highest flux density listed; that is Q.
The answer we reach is 22.36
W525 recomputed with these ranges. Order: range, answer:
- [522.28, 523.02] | 18.9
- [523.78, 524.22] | 23.5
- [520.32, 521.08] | 12.3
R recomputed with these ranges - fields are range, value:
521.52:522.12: 21.5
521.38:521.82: 20.6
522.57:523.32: 18.5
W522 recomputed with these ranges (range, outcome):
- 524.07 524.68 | 23.4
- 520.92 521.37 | 15.9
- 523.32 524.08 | 24.1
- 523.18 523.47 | 20.5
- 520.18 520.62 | 15.6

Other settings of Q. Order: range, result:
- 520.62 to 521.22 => 16.22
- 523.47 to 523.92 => 26.42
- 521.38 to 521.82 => 20.92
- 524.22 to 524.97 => 24.51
